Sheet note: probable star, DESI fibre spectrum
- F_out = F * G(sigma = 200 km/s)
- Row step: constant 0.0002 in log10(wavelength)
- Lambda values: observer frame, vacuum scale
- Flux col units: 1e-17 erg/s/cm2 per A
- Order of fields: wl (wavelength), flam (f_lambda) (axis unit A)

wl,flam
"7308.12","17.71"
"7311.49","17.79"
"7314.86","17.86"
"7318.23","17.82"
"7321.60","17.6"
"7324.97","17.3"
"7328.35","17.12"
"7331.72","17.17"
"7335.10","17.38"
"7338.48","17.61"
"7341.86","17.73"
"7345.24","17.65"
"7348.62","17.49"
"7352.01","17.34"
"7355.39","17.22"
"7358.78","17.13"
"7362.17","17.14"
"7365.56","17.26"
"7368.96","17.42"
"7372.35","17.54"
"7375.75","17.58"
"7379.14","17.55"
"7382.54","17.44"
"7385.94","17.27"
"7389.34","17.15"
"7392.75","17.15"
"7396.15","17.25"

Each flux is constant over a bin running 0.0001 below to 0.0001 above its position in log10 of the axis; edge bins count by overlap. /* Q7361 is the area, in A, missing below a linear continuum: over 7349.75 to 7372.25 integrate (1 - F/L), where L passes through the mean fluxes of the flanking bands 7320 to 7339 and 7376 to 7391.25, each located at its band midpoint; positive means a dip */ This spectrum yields 0.1 A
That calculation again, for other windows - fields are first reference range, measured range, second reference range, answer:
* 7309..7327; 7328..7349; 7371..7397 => 0.1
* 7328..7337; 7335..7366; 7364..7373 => -0.1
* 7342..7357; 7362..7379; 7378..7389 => 0.0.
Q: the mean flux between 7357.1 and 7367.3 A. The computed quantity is 17.2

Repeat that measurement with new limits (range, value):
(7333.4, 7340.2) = 17.5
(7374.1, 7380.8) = 17.6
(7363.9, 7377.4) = 17.4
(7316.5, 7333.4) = 17.4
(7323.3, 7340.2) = 17.3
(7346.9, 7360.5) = 17.3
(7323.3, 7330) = 17.2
